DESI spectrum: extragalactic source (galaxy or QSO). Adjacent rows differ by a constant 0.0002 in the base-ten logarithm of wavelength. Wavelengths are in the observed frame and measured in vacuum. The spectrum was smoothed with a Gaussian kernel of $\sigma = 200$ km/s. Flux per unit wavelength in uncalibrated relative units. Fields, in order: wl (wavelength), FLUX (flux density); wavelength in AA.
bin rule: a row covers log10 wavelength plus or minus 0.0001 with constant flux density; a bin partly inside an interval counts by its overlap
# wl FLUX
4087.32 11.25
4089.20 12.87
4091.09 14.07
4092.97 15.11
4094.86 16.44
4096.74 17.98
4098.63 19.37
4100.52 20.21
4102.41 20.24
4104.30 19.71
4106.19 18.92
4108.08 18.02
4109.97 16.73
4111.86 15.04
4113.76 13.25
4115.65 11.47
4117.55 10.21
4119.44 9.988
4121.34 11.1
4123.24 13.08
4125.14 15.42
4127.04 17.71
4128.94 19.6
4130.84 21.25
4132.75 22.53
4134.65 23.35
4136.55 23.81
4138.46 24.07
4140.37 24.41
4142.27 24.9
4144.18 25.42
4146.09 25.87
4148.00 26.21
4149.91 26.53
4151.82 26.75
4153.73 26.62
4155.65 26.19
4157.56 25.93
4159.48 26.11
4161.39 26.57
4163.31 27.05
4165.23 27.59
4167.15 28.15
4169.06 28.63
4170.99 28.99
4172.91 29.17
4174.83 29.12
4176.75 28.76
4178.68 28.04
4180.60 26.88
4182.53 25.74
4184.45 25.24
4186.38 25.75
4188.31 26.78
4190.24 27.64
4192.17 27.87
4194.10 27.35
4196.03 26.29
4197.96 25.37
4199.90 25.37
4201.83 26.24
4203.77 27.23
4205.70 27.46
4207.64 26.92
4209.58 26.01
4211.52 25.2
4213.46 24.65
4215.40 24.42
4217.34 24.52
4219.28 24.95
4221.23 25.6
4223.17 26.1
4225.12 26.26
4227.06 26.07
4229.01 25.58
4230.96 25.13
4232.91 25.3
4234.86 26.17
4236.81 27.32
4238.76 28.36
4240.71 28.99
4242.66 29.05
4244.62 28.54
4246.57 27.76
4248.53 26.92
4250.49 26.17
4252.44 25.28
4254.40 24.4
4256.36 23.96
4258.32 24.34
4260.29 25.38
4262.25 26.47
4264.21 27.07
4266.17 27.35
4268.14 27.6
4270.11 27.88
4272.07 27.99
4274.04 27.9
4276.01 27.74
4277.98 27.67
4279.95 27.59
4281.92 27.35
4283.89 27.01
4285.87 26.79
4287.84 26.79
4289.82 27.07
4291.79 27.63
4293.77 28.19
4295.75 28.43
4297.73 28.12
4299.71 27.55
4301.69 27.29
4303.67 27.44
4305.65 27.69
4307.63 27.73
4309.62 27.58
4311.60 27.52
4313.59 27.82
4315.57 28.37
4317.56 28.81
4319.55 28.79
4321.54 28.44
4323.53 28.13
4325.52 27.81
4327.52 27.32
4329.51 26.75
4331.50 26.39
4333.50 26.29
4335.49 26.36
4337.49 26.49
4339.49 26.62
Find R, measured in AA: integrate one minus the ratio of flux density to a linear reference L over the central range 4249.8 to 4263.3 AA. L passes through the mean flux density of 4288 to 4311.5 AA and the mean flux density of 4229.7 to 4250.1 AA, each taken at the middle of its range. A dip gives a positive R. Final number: 1.1 AA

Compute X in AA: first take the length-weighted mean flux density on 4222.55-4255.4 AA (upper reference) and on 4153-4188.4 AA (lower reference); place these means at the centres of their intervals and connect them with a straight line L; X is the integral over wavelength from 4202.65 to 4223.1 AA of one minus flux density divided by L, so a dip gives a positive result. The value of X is 0.89 AA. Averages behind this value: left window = 27.2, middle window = 25.7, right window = 26.7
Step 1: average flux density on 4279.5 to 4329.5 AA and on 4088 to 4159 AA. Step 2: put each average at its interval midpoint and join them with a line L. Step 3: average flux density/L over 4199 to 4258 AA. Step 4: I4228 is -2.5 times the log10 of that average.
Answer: -0.08 mag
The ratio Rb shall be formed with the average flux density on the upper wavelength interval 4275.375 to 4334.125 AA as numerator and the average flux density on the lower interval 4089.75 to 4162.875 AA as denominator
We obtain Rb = 1.38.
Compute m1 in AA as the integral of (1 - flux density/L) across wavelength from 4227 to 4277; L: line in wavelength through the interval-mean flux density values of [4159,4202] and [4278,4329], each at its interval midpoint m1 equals 1.4 AA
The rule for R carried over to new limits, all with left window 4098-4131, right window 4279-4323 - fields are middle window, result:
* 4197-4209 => -2.68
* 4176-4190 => -4.43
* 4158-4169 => -4.64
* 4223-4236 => -1.43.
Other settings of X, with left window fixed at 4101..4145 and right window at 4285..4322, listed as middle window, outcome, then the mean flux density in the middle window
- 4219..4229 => -0.95 AA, 25.8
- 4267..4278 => -0.69 AA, 27.8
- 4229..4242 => -1.41 AA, 26.8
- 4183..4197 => -3.12 AA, 26.7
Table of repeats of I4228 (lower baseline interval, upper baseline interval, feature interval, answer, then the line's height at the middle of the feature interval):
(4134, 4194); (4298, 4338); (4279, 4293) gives 0.01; 27.4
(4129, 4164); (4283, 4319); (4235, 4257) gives -0.01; 26.7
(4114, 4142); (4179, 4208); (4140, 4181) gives -0.22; 22.1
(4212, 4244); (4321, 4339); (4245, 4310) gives -0.02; 26.6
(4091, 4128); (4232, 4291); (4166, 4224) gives -0.21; 22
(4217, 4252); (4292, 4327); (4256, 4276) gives 0.02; 27.2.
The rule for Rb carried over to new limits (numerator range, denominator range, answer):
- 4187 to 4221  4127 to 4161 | 1.07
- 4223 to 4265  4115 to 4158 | 1.26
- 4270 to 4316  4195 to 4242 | 1.06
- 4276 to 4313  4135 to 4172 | 1.05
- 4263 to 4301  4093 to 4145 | 1.51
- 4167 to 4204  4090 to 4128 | 1.73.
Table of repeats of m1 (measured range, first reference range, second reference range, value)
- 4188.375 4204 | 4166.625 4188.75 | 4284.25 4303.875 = 0.5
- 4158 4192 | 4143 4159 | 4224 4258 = -1.5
